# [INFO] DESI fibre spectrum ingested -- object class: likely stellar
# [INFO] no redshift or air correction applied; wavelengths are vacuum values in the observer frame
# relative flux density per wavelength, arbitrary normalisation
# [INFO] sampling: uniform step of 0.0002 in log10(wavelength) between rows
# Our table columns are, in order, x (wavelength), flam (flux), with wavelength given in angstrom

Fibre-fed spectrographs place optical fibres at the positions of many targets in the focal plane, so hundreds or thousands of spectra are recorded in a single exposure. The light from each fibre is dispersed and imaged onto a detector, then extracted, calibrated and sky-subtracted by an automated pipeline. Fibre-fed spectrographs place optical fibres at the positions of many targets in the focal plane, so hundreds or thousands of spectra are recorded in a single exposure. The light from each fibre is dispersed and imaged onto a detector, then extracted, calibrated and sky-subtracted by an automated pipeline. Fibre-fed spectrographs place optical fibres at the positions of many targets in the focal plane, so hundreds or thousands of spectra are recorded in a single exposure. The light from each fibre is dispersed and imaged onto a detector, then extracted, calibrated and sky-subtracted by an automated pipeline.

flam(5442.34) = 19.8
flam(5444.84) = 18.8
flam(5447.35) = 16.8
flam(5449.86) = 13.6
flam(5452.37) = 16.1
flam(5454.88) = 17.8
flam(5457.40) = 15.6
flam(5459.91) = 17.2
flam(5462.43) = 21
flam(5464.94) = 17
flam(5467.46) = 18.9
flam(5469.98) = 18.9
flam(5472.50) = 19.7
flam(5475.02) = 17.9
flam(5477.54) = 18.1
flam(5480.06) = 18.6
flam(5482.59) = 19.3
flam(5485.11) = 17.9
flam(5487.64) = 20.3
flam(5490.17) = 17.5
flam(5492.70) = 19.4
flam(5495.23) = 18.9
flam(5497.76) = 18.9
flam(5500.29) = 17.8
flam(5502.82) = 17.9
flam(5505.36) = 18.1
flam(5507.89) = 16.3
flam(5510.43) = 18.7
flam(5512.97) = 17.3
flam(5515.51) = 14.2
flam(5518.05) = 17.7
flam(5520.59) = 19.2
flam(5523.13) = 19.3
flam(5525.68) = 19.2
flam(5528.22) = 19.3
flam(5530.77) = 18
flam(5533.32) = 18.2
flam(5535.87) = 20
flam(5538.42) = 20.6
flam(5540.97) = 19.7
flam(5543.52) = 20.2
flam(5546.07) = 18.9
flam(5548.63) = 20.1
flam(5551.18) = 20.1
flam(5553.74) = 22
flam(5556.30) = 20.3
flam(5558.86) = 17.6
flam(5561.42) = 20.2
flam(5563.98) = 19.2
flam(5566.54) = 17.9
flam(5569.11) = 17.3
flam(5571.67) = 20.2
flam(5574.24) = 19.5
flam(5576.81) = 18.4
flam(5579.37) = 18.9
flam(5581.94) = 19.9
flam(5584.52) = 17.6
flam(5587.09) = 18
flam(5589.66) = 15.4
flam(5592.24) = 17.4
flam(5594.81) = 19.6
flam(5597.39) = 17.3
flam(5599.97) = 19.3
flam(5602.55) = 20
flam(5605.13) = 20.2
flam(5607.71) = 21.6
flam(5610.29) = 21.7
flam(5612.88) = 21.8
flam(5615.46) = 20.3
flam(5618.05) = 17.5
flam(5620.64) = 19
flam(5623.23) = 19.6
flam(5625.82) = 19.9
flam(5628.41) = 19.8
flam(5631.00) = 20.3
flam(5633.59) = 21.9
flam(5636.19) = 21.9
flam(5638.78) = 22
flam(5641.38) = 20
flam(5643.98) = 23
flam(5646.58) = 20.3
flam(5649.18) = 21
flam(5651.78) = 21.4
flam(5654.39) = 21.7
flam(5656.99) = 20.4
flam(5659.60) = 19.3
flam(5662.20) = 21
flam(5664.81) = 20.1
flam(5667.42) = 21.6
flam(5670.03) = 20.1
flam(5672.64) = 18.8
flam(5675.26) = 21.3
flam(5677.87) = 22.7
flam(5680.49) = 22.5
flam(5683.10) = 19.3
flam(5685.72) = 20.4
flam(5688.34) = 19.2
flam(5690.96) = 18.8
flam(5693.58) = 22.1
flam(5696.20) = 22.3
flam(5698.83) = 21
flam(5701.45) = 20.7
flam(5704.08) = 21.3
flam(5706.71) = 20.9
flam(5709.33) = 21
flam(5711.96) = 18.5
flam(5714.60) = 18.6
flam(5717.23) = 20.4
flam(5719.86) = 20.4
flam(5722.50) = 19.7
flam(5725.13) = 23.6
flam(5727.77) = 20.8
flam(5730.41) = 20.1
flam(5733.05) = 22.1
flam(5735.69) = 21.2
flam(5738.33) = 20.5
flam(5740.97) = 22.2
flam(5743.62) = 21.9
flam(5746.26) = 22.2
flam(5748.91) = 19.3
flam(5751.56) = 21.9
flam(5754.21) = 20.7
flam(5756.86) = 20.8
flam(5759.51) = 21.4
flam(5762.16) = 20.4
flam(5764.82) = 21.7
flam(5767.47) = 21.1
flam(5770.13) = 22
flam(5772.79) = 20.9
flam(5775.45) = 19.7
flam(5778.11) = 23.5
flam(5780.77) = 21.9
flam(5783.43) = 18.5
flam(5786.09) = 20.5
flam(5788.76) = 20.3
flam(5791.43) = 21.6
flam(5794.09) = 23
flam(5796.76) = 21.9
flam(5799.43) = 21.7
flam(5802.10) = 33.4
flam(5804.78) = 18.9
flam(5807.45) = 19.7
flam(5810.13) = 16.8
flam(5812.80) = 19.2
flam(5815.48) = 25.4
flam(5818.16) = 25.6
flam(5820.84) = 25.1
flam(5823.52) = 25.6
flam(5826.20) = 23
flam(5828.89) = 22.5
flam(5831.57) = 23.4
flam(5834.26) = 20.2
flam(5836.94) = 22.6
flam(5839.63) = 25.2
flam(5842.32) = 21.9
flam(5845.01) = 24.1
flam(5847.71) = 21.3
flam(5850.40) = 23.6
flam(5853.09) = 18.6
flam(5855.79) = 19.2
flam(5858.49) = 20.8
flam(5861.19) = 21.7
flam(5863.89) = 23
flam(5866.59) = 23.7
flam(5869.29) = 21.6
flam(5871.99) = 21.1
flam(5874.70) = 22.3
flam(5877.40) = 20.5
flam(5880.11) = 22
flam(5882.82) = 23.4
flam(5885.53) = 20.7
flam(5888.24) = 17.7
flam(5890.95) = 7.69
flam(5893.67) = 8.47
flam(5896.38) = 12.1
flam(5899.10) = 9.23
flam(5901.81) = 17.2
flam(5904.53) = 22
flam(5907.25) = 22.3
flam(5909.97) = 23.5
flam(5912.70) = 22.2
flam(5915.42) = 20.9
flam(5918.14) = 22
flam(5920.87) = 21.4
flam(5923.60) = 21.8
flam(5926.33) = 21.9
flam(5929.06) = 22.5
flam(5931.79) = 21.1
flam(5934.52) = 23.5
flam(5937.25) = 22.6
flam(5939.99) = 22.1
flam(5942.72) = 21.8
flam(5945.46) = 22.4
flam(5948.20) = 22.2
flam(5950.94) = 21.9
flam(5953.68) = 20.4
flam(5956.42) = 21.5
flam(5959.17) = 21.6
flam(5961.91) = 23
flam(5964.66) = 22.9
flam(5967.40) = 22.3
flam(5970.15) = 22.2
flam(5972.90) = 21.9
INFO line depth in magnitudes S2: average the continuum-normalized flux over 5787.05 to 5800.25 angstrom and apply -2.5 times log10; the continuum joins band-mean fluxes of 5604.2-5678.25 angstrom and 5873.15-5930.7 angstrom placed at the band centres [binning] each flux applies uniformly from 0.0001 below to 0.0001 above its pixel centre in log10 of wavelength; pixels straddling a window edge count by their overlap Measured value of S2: -0.099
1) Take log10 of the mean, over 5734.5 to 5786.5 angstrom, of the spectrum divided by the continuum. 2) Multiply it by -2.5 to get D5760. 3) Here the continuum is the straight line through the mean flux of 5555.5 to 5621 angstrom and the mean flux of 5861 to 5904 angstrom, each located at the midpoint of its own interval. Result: -0.139 mag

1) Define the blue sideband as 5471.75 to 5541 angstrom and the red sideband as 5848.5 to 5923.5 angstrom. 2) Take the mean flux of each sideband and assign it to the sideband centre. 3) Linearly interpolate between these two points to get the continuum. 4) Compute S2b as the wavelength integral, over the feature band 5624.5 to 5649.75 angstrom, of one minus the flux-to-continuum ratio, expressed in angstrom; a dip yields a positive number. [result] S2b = -2.86 angstrom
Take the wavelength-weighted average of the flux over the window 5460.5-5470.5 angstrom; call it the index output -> 18.8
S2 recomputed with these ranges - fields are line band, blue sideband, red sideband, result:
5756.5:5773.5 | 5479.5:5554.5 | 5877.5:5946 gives -0.10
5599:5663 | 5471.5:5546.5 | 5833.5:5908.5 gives -0.09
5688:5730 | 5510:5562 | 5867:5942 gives -0.06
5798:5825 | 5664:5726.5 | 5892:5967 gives -0.13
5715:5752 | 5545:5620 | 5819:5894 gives -0.04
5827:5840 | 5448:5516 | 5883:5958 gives -0.16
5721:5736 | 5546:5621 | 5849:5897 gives -0.10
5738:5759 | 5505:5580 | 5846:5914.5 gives -0.11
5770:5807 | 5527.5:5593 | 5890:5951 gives -0.13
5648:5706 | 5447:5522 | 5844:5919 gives -0.11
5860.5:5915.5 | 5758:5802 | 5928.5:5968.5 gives 0.15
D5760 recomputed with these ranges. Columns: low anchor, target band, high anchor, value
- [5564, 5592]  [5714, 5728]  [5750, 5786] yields -0.01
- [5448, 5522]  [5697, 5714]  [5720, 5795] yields 0.00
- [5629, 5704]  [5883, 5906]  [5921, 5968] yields 0.42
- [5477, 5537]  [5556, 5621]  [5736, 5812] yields 0.01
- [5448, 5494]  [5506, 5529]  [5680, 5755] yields 0.04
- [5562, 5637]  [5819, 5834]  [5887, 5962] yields -0.20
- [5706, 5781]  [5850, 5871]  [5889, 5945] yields -0.08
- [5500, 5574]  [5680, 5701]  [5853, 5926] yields -0.08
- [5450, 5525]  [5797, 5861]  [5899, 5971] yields -0.09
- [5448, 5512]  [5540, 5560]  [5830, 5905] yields -0.09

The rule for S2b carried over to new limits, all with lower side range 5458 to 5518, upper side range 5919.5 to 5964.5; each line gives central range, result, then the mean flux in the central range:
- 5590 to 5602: 0.5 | 18.3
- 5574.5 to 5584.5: 0.0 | 18.9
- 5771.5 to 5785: -0.2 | 20.9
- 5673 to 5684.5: -0.8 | 21.2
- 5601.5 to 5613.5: -1.1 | 21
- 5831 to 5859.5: -0.9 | 21.9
